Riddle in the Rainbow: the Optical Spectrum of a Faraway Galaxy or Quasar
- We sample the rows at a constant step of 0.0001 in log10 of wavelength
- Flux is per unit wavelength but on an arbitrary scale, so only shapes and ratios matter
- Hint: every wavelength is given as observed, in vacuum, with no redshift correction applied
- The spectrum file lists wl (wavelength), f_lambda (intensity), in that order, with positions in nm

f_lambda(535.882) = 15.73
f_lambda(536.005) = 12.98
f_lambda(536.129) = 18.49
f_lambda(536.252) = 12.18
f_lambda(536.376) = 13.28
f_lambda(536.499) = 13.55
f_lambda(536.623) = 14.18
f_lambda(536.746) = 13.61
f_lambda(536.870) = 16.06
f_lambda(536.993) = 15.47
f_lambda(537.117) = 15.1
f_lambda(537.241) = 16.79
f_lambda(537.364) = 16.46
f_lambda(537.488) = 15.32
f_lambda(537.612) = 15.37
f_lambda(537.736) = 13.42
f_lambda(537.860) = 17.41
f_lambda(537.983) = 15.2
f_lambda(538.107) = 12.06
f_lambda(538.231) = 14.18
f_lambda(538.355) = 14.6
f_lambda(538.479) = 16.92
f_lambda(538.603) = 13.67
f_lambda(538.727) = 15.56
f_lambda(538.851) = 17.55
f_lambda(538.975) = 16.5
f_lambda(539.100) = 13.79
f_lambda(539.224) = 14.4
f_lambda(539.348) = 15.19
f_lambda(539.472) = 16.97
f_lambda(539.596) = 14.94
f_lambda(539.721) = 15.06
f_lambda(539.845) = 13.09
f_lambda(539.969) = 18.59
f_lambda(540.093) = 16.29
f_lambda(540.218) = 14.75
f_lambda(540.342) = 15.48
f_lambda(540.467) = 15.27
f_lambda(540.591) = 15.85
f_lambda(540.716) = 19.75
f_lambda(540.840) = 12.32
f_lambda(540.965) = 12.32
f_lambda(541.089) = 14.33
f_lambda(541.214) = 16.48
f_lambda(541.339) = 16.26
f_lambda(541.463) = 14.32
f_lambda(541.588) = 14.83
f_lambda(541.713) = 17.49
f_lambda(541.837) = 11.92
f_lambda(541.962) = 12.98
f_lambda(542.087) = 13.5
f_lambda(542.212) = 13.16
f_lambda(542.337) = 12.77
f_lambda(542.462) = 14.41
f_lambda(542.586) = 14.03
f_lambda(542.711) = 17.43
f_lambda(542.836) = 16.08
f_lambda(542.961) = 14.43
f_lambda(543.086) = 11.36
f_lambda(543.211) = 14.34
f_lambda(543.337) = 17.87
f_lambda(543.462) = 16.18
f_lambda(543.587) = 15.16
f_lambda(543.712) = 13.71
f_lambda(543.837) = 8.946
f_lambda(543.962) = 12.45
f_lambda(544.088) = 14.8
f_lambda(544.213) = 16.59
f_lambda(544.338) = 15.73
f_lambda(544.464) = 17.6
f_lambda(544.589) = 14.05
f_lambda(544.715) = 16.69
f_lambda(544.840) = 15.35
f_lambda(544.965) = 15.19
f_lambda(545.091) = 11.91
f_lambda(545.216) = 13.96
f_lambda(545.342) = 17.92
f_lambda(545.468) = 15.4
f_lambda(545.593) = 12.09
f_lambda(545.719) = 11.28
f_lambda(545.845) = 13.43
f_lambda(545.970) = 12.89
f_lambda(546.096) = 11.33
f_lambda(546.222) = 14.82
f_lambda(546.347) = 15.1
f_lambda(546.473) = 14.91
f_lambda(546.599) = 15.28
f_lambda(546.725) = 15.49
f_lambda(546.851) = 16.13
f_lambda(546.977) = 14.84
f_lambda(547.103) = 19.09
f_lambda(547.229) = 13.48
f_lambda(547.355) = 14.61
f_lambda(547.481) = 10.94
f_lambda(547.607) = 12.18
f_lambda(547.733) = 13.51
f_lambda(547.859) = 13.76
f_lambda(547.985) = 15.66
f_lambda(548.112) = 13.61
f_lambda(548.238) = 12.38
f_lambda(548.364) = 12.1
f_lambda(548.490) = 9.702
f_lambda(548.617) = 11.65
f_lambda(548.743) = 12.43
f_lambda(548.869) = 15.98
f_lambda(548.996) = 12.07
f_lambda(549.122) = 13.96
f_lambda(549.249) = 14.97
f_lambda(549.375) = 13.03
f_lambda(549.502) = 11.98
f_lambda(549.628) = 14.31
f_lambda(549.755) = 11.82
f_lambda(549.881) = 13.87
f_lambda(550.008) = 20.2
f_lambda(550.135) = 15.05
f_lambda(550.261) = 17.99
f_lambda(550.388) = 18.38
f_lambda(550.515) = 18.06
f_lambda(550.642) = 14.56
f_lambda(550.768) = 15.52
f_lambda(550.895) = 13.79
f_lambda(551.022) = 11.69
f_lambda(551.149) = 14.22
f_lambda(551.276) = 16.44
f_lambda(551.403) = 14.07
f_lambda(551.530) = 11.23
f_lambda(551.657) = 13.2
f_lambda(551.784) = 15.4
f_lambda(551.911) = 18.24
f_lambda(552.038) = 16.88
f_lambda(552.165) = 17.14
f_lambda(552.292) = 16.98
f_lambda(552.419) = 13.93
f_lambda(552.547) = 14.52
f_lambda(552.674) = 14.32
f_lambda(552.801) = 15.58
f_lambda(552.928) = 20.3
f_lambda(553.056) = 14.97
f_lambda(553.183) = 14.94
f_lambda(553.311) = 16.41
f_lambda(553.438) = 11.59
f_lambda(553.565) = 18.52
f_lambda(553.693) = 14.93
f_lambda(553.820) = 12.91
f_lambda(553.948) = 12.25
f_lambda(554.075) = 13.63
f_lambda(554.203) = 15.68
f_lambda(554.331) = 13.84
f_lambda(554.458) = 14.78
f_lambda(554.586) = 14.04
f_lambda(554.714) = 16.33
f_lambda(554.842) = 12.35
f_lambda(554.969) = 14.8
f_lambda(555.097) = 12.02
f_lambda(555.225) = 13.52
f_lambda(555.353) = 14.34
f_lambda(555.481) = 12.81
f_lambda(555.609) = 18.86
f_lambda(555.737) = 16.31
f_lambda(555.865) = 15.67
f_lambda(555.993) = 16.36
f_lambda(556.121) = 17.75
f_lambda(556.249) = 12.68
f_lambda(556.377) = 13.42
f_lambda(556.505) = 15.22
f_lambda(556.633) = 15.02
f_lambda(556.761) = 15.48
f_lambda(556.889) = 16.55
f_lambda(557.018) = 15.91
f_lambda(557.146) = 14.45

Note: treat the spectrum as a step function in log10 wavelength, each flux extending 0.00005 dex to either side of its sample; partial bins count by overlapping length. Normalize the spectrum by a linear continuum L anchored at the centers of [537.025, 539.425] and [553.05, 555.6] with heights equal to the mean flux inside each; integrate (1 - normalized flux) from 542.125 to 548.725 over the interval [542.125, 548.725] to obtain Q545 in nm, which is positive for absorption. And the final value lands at 0.294 nm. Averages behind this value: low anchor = 15.2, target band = 14.2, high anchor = 14.3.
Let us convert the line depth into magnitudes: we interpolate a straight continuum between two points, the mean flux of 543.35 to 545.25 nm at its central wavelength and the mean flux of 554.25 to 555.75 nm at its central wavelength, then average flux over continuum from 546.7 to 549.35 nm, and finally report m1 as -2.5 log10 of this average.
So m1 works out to 0.07 mag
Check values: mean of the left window 14.7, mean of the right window 14.4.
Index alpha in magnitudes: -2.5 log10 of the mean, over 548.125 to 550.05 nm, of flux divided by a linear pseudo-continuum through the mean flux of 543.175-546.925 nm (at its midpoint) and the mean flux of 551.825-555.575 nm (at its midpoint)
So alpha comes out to 0.11 mag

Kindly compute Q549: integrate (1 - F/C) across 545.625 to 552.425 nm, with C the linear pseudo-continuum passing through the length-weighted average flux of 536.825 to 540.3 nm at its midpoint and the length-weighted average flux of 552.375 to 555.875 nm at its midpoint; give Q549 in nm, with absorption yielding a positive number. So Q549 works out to 0.28 nm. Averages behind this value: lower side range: 15.4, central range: 14.4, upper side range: 14.8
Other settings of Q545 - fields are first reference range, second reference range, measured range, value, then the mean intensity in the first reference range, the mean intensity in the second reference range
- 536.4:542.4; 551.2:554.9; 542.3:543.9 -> 0.067 nm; 15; 15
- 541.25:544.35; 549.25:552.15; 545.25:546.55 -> 0.065 nm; 14.4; 15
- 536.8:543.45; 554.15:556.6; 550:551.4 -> -0.082 nm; 15.1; 14.8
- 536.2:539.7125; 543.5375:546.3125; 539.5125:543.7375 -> -0.107 nm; 15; 14.2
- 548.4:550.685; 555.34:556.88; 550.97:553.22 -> -0.067 nm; 14.4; 15.4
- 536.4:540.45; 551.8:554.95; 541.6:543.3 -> 0.111 nm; 15.2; 15.2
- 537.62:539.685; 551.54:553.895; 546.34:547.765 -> 0.066 nm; 15.1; 15.5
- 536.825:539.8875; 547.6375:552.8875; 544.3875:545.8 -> 0.016 nm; 15.3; 14.5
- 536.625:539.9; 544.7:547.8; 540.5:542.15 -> 0.003 nm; 15.2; 14.3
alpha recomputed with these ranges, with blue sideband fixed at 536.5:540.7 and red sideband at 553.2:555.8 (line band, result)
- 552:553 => -0.11 mag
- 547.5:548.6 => 0.17 mag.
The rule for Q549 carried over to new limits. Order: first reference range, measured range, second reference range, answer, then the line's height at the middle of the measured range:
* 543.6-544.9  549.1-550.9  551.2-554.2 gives -0.031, 15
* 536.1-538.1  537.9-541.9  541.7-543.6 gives -0.127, 14.7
